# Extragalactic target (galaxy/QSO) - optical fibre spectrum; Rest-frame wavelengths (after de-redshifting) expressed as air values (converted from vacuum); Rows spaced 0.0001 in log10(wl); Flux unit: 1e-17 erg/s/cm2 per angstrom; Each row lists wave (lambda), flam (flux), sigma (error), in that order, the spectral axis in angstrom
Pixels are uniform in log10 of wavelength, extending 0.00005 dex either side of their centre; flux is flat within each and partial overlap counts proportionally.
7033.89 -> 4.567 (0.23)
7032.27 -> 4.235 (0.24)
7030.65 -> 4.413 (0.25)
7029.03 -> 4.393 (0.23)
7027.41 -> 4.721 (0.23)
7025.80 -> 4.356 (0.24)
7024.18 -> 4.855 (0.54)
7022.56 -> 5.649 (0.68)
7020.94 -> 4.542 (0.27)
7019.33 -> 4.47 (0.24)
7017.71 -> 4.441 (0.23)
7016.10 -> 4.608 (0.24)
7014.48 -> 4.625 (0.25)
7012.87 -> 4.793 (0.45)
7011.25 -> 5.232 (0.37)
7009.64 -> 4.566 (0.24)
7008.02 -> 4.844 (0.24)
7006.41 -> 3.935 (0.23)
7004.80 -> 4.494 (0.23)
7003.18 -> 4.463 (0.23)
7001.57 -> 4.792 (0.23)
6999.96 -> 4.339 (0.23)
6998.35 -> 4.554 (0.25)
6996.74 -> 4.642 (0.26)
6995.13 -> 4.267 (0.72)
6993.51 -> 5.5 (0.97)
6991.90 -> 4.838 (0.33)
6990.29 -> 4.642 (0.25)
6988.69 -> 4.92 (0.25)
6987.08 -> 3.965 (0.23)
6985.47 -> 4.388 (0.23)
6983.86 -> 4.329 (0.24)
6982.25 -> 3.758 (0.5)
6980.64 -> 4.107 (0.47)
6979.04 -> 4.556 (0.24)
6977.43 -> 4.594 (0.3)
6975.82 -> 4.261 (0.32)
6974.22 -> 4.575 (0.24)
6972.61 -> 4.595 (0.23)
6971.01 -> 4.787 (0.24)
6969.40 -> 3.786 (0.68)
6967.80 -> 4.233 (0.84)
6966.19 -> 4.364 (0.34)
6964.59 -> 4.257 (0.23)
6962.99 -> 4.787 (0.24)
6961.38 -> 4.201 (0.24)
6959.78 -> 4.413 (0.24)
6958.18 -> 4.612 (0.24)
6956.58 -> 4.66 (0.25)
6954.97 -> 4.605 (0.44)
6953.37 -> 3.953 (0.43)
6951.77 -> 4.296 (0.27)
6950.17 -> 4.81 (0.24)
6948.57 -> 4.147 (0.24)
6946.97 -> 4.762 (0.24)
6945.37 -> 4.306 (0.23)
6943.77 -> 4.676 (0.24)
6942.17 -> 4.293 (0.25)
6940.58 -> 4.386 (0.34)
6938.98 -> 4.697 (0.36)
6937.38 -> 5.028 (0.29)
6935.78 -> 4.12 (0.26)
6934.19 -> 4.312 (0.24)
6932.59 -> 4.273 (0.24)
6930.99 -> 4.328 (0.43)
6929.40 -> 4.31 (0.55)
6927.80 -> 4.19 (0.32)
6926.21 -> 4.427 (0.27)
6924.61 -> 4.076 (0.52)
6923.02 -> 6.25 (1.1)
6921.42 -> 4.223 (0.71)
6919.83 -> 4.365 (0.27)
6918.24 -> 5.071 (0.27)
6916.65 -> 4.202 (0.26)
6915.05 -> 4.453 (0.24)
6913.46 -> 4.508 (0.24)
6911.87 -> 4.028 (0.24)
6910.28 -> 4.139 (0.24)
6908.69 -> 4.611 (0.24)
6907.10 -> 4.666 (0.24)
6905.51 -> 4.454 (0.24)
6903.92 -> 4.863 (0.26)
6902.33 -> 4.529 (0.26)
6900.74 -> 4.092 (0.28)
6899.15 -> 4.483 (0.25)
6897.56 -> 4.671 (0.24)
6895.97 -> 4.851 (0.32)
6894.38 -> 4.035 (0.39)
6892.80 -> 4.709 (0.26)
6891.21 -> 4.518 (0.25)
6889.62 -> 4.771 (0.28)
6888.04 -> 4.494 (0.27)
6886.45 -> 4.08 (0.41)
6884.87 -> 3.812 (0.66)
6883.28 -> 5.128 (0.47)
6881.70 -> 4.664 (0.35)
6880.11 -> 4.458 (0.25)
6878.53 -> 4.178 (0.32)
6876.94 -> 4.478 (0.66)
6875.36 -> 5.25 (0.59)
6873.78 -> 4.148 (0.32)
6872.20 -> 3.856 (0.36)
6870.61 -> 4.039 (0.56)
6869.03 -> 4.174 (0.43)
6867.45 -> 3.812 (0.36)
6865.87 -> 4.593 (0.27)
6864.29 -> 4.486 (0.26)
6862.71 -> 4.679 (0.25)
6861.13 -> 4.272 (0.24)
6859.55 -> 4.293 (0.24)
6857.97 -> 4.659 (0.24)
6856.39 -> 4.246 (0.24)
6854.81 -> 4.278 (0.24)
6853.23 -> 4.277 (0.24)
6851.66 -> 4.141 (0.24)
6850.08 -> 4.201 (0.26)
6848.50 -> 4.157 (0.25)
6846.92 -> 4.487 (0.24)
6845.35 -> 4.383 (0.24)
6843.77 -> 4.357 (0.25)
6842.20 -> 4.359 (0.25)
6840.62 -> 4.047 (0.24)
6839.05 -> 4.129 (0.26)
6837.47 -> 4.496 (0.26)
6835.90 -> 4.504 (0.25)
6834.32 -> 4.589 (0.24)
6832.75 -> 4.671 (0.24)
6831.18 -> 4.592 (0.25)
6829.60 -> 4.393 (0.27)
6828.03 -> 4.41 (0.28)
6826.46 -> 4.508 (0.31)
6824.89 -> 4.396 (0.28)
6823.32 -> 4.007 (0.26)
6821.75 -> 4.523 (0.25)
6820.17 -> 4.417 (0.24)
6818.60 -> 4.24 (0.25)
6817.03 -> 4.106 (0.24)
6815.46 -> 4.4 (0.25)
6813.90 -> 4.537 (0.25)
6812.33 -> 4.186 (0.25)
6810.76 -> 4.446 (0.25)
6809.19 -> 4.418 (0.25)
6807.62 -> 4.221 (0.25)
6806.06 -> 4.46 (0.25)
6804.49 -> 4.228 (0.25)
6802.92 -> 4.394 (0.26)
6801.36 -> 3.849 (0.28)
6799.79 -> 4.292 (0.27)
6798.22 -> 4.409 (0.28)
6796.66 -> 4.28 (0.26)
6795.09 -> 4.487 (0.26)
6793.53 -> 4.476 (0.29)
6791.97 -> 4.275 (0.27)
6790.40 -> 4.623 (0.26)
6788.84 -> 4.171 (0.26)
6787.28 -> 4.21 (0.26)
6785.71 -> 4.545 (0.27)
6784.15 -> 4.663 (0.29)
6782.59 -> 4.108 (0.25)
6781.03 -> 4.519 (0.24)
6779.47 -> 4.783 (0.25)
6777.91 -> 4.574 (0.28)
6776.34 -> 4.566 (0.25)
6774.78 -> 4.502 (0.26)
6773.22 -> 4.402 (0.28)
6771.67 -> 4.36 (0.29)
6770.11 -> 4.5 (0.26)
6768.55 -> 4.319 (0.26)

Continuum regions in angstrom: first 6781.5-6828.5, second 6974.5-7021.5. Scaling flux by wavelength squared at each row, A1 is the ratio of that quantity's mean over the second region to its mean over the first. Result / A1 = 1.1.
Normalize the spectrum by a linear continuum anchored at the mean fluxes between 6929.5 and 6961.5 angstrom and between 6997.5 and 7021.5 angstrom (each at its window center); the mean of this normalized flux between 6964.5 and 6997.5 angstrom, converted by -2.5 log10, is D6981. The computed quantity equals 0.02 mag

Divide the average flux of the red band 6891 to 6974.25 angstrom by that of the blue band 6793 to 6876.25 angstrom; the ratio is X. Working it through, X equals 1.03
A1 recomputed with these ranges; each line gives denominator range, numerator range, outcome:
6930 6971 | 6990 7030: 1.07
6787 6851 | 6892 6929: 1.07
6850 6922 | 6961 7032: 1.06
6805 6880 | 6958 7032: 1.09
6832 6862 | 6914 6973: 1.06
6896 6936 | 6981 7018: 1.04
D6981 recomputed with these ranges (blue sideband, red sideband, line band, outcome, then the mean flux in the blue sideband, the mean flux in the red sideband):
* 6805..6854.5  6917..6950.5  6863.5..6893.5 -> 0.01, 4.36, 4.52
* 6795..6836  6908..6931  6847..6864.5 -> 0.02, 4.36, 4.48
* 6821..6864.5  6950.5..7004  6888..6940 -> -0.02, 4.38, 4.46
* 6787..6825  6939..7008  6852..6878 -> 0.01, 4.32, 4.46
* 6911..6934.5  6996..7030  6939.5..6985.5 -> 0.03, 4.47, 4.63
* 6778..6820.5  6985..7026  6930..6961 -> 0.03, 4.36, 4.65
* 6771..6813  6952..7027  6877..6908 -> -0.01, 4.39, 4.52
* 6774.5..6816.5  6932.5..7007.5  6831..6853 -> 0.01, 4.39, 4.46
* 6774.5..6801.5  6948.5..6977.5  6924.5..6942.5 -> 0.01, 4.42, 4.42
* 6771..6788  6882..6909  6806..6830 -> 0.03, 4.48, 4.52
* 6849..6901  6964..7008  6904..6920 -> -0.02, 4.39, 4.45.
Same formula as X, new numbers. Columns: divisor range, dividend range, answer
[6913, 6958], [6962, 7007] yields 0.99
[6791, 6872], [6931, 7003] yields 1.03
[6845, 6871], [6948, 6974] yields 1.02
